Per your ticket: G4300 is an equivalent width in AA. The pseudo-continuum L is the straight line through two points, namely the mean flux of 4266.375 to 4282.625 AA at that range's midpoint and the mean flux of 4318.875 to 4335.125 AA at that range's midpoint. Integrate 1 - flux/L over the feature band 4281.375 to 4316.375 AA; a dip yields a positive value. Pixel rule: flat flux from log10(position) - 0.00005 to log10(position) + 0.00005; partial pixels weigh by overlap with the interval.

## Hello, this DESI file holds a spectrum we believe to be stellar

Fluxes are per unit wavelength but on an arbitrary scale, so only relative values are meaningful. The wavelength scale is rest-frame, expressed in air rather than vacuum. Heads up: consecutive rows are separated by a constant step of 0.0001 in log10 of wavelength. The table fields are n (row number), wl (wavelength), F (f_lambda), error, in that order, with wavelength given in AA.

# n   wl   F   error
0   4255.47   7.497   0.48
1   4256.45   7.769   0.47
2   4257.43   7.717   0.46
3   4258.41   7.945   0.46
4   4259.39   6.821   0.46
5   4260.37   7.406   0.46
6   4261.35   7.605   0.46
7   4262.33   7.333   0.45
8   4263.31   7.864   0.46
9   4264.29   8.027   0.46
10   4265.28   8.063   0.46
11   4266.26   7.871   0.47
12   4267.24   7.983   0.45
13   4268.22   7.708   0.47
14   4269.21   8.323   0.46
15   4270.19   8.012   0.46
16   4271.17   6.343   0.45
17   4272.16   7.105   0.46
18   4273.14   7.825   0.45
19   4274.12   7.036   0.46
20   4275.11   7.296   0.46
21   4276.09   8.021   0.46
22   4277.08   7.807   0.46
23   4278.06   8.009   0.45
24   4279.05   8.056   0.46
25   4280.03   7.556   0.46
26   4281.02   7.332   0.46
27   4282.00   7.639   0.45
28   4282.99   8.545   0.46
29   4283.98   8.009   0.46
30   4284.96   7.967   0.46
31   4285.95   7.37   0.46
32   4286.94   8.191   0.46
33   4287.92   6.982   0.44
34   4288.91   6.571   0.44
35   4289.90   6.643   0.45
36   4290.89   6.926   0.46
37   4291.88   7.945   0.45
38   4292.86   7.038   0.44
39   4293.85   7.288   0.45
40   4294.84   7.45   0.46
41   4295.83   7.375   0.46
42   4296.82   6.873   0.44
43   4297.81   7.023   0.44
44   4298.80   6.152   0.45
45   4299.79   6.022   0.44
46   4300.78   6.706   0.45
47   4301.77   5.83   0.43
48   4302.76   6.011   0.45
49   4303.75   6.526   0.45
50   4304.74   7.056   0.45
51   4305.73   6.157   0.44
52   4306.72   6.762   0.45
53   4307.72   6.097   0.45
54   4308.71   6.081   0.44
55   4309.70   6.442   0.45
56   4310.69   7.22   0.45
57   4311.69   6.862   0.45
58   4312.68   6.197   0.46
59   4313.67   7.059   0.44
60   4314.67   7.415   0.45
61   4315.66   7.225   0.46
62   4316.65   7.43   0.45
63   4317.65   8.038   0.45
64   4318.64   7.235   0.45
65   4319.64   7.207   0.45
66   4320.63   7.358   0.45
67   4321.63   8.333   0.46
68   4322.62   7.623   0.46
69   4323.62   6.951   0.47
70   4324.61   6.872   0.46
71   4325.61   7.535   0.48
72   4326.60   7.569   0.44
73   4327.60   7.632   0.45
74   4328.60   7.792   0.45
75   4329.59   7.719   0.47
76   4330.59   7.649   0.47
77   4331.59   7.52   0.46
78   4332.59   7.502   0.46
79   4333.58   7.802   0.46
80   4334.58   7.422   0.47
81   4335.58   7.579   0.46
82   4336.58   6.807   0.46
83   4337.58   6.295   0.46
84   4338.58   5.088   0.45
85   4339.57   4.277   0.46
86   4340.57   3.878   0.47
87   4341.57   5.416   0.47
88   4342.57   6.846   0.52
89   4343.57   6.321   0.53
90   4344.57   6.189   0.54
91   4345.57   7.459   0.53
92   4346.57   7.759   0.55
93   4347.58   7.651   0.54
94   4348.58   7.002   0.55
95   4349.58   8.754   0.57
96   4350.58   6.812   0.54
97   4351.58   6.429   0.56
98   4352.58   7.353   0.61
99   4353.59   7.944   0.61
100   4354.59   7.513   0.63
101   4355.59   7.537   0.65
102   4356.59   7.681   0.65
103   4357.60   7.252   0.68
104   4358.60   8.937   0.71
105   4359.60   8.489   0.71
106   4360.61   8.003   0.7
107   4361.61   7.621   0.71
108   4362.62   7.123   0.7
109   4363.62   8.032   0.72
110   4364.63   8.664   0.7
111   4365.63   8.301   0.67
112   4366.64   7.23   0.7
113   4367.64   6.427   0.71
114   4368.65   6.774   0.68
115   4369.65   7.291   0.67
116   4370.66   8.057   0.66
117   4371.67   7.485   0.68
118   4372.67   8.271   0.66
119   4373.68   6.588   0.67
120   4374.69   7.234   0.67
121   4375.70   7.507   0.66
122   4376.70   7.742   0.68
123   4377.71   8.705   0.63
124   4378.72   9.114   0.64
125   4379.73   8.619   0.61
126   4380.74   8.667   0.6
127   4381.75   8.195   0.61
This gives 2.9 AA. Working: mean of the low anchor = 7.64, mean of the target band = 6.97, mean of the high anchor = 7.52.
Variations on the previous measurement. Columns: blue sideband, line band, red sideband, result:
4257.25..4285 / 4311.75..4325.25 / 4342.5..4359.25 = 0.41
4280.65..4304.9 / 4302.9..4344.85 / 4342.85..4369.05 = 2.42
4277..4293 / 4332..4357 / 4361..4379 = 2.56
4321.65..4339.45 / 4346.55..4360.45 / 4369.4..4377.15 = -0.50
